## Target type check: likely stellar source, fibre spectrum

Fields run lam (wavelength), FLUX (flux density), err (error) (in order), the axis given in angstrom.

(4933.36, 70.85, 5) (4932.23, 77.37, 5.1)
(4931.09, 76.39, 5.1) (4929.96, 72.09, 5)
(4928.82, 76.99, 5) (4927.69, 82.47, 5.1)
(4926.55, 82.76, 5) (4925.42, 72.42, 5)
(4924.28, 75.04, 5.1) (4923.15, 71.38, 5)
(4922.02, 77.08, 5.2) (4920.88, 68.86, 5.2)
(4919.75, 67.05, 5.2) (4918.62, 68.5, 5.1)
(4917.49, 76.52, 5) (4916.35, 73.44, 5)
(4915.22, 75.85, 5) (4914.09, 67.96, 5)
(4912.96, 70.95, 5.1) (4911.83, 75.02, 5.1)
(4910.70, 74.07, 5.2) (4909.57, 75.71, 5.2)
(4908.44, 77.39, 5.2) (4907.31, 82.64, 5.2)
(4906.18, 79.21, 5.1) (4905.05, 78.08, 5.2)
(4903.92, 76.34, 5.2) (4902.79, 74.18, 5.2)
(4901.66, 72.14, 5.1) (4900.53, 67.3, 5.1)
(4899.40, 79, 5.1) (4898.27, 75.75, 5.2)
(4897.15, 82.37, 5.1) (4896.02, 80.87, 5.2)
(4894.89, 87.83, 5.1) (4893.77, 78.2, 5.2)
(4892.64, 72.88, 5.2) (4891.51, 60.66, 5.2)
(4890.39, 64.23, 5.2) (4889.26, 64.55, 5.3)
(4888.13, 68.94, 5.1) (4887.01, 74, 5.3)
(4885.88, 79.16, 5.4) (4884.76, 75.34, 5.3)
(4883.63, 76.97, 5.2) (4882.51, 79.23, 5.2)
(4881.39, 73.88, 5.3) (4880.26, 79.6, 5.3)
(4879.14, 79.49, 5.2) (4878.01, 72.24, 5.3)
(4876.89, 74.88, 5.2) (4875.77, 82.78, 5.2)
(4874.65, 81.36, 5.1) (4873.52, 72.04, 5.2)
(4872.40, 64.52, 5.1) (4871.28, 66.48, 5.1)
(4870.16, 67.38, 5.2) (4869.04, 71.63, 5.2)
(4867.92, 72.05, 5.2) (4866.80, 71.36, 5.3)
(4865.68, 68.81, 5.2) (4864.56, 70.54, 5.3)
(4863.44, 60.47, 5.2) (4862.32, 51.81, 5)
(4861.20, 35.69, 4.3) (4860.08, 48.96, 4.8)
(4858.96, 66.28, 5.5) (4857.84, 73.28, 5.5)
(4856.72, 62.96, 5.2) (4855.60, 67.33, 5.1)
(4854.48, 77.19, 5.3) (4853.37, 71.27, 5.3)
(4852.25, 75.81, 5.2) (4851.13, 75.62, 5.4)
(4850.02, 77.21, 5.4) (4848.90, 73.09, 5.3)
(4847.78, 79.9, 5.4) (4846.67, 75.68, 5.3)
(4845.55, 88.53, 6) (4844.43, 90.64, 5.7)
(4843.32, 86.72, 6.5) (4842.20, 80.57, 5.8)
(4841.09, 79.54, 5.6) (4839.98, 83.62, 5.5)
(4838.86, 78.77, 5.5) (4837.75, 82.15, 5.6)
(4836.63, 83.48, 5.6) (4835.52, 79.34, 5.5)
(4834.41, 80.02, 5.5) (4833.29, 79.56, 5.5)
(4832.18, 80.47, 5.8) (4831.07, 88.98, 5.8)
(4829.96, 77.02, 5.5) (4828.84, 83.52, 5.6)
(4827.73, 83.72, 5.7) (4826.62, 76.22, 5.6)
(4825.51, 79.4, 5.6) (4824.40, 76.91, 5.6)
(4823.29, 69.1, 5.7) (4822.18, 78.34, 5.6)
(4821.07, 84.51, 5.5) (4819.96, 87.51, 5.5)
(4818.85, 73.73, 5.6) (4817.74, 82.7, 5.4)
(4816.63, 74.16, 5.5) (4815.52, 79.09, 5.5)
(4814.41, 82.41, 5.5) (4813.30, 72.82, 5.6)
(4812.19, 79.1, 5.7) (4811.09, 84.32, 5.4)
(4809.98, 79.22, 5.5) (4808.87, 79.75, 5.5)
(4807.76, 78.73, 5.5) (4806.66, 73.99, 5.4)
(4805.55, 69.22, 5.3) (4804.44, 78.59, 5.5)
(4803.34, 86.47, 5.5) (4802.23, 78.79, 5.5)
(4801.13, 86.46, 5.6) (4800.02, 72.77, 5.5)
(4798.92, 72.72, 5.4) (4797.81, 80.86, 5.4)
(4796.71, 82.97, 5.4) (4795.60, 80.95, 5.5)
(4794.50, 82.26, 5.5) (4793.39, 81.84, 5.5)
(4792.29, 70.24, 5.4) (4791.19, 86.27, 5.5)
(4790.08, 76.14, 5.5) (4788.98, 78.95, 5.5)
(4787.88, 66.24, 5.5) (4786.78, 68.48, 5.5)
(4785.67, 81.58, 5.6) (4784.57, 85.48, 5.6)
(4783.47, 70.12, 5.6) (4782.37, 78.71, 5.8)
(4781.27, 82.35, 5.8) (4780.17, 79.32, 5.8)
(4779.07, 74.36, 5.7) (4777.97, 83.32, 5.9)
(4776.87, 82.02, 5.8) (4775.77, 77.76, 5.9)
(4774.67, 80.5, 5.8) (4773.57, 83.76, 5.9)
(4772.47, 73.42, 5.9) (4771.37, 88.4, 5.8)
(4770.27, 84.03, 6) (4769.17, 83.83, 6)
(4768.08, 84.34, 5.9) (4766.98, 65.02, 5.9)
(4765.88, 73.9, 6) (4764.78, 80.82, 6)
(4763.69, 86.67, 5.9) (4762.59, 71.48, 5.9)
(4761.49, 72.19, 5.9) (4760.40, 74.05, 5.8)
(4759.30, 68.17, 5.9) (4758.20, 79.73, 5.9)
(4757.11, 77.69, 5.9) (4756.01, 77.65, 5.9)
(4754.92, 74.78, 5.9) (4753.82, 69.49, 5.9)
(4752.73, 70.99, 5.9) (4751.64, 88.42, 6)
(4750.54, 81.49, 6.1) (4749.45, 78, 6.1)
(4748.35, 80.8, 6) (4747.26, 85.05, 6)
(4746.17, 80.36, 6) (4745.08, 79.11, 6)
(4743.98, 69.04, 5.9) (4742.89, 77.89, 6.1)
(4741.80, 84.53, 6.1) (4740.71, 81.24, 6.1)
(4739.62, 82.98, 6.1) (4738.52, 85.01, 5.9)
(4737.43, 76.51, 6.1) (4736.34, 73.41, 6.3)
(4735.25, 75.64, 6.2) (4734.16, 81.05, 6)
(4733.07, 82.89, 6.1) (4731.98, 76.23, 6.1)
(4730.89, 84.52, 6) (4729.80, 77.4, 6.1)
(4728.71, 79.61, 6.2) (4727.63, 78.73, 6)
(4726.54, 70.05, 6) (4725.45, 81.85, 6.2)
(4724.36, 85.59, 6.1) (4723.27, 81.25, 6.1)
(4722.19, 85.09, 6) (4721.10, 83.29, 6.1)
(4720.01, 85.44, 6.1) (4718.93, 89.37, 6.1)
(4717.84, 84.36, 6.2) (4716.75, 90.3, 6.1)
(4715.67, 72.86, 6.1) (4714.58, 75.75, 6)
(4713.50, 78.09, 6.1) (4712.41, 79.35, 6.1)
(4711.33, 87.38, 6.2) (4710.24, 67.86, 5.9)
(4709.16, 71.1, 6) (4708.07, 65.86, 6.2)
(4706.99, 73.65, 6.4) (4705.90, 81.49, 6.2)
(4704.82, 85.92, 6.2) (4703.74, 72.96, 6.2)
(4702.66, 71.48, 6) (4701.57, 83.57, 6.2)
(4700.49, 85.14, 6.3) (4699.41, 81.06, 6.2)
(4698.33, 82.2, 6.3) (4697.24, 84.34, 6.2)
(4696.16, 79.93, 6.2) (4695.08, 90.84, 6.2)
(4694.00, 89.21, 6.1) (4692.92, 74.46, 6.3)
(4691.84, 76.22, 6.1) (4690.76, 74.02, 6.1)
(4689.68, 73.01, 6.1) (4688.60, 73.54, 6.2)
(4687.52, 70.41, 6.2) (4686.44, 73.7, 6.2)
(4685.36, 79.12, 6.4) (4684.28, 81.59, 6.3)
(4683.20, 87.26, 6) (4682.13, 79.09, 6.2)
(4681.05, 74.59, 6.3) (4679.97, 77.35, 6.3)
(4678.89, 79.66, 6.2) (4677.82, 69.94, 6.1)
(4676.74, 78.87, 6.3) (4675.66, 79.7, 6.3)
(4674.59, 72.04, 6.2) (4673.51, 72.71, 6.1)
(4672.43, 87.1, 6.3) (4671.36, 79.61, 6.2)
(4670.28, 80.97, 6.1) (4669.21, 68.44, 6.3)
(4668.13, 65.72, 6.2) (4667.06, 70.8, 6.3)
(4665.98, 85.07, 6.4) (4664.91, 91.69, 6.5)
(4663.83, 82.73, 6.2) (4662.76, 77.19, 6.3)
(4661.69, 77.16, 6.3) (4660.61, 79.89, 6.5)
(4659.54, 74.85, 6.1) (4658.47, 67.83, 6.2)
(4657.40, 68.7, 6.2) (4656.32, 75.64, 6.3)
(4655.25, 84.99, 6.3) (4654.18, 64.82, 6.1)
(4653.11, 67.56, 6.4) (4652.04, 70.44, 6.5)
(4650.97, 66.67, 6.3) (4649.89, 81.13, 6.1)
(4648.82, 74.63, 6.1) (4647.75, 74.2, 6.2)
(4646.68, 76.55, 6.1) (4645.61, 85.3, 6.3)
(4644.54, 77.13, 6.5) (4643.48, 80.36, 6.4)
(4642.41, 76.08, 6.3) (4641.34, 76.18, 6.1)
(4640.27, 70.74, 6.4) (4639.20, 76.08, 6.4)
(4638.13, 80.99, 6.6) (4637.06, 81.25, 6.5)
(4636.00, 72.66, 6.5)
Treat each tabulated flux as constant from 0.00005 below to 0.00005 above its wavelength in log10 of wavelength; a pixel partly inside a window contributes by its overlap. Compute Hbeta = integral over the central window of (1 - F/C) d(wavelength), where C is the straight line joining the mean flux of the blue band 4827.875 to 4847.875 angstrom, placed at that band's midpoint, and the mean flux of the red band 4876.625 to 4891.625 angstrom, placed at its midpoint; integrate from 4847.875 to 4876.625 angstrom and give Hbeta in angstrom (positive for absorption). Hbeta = 3.4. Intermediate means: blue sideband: 82.2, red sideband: 73.4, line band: 68.5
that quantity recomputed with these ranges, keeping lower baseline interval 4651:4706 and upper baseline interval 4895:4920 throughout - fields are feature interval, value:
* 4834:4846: -1.11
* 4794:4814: -0.68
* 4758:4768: 0.23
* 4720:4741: -0.89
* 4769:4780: -0.63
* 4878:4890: 0.12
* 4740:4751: -0.42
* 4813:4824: -0.34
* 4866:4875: 0.61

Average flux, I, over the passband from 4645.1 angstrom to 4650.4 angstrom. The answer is 78.3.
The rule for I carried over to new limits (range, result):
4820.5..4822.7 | 81.5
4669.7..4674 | 80.1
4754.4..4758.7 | 77.6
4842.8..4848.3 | 84.4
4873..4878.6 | 76.6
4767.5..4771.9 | 85.1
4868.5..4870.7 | 69.5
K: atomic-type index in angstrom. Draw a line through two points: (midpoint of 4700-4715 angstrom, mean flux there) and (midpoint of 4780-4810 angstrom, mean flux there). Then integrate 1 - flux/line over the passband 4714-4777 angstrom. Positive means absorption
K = -1.5 angstrom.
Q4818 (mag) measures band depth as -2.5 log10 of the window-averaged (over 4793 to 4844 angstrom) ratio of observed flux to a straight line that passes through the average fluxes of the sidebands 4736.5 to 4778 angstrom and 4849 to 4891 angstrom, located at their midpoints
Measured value -0.08 mag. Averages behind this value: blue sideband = 78.7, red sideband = 70.2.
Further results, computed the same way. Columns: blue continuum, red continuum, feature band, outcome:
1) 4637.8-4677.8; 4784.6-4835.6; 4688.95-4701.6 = -0.06 mag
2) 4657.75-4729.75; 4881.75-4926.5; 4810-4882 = 0.00 mag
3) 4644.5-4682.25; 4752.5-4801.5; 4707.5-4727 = -0.04 mag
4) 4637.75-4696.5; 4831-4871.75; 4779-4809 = -0.05 mag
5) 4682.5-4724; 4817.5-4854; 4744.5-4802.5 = 0.02 mag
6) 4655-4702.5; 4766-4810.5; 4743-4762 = 0.02 mag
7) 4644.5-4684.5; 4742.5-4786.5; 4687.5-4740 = -0.03 mag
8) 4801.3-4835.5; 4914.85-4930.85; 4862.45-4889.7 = 0.06 mag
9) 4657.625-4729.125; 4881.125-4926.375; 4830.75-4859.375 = -0.04 mag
